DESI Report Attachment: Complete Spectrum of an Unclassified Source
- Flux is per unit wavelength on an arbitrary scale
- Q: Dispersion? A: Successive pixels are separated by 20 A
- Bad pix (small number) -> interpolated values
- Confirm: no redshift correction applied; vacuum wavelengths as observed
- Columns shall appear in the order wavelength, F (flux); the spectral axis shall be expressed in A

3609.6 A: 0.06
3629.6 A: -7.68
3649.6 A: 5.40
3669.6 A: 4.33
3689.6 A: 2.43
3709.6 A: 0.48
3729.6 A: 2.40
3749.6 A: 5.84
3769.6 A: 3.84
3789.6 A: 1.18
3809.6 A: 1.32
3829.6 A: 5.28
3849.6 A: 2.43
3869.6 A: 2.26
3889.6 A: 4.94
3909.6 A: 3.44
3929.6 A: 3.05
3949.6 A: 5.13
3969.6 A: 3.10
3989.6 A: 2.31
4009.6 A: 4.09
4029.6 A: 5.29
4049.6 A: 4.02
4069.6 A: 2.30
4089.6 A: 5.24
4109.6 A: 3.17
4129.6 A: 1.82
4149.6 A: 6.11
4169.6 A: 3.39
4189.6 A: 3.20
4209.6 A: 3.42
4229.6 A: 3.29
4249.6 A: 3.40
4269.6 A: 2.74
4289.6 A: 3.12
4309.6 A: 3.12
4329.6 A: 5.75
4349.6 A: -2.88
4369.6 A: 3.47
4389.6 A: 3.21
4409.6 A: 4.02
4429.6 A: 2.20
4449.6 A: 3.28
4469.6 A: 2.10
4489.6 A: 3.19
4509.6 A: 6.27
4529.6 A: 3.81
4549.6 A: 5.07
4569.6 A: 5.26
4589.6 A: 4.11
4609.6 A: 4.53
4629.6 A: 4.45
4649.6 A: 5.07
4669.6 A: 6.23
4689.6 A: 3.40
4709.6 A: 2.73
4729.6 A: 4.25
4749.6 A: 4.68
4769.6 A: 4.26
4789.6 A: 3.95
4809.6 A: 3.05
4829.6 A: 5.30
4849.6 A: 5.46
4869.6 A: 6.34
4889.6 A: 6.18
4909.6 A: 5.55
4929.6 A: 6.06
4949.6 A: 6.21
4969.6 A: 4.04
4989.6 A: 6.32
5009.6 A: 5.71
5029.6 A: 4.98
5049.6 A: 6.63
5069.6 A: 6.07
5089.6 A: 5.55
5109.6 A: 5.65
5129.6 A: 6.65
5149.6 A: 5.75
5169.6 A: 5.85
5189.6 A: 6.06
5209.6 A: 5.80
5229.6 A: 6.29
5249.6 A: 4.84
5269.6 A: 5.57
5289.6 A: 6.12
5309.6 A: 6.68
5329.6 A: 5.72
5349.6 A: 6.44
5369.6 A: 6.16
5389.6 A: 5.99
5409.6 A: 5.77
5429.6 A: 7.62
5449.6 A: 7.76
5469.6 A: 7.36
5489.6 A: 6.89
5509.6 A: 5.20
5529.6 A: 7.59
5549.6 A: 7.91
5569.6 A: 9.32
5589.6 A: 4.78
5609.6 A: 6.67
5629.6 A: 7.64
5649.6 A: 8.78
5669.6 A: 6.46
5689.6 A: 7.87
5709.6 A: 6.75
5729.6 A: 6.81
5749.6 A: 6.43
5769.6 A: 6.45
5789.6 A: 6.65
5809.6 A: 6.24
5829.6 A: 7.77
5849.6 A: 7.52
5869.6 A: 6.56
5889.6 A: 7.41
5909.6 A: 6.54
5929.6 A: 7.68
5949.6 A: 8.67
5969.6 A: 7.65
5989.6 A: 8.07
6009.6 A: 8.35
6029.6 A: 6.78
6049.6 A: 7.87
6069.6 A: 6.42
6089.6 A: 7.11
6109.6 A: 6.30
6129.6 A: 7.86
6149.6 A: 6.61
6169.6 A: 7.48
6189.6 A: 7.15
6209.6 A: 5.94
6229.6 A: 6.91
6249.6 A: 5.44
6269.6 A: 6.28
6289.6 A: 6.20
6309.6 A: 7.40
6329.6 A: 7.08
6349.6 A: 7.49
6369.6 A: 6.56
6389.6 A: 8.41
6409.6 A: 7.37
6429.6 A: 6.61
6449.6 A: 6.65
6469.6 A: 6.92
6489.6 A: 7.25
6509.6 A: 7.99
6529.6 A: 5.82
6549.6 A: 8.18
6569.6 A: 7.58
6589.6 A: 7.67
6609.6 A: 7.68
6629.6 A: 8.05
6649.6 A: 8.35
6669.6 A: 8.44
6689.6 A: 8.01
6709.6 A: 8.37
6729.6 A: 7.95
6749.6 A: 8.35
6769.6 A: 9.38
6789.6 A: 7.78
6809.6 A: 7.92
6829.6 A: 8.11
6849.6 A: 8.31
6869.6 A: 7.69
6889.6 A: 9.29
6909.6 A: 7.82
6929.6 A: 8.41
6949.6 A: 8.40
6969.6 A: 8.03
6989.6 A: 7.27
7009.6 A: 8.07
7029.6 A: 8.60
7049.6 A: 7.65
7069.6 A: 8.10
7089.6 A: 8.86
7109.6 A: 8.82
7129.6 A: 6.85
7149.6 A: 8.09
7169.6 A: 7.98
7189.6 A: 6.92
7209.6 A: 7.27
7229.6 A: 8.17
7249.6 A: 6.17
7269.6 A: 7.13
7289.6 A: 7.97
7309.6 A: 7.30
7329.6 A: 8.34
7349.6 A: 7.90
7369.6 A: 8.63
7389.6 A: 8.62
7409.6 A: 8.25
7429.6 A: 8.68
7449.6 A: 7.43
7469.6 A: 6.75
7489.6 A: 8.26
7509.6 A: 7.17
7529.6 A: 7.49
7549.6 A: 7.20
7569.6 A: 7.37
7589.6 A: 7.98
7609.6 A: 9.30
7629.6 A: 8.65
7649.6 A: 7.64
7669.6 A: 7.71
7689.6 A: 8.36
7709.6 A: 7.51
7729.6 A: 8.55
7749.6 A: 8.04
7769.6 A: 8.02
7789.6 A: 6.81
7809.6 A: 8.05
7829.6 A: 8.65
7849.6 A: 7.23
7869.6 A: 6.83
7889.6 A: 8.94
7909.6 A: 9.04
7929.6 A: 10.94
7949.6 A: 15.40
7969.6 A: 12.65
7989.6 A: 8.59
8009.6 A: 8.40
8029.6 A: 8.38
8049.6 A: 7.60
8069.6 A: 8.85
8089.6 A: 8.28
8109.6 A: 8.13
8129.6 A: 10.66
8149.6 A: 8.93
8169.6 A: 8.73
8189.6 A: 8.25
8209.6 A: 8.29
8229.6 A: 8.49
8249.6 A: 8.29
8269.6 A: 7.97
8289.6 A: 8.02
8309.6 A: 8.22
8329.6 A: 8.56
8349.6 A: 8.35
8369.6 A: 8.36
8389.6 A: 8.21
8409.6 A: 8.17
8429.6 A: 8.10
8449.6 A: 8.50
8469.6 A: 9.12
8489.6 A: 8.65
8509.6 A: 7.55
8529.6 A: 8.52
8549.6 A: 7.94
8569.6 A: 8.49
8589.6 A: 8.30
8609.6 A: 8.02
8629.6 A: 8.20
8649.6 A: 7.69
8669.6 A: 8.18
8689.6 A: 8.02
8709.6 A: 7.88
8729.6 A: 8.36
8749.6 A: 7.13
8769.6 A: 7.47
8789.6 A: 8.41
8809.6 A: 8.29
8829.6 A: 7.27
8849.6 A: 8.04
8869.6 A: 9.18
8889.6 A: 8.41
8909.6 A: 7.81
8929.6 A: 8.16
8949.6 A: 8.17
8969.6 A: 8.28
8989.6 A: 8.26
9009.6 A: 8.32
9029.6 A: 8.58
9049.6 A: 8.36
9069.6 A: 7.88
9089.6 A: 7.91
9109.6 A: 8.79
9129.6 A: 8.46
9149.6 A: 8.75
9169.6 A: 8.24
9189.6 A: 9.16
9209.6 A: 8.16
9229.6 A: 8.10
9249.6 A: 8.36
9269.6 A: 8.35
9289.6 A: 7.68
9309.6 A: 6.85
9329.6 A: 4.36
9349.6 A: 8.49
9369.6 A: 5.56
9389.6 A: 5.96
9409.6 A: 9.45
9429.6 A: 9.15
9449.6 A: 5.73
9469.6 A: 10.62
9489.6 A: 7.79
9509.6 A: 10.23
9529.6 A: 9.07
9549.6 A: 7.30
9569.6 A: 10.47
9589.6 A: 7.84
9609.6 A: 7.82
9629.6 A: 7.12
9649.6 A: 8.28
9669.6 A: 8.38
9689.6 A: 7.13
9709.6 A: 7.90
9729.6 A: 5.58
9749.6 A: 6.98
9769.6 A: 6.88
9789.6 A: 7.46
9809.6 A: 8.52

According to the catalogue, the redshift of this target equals 0.210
